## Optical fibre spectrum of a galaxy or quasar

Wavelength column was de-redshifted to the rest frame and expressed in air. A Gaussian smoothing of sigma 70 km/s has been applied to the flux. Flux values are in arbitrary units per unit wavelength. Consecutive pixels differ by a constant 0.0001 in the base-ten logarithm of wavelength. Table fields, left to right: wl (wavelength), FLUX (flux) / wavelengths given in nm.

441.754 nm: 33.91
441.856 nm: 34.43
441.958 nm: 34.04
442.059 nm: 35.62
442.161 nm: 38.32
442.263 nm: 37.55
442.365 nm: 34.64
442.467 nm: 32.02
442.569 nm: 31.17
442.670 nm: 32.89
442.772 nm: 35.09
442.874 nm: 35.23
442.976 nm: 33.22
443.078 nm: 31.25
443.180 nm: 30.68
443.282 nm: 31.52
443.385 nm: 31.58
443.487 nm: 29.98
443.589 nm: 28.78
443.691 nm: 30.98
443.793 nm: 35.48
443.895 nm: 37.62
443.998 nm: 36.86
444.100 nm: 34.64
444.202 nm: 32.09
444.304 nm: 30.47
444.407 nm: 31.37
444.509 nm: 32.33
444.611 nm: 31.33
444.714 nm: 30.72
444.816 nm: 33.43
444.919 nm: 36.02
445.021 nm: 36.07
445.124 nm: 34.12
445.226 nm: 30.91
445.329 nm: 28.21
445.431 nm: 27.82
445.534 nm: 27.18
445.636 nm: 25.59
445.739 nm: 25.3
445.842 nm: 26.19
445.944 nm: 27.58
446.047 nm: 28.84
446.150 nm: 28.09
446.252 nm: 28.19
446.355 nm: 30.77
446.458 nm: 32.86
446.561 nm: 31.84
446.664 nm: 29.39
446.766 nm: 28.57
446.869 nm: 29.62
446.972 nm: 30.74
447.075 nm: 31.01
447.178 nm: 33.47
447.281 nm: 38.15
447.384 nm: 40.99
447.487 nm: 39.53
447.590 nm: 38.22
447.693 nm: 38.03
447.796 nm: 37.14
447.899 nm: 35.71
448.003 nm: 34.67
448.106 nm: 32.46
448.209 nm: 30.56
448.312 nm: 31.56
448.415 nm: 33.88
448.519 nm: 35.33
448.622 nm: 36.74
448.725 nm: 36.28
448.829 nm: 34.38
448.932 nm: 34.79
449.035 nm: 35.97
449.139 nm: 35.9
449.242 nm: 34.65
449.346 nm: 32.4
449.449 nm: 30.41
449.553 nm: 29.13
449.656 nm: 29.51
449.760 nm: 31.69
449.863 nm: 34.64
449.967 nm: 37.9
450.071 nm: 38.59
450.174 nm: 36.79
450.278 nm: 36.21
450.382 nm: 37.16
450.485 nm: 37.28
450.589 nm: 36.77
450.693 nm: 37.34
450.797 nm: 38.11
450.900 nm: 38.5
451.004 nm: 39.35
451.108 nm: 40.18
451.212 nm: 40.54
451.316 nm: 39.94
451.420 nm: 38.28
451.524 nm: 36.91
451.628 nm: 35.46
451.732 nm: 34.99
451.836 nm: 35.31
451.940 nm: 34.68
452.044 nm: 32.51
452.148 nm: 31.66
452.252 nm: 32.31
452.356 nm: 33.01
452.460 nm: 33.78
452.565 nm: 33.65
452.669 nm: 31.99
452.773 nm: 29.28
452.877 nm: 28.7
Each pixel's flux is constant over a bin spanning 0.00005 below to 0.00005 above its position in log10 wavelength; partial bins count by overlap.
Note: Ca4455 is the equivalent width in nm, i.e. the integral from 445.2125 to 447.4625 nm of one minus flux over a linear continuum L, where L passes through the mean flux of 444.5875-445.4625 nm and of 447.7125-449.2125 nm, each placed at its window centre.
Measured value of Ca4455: 0.21 nm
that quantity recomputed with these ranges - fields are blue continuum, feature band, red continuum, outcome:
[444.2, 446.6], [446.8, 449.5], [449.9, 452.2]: -0.094 nm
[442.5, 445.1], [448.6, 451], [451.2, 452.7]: -0.068 nm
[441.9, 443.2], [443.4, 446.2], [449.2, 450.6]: 0.257 nm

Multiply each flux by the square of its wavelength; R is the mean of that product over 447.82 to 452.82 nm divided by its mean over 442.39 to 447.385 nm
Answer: 1.14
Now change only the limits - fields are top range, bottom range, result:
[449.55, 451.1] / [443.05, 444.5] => 1.15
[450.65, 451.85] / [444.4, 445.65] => 1.25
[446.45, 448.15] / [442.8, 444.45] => 1.07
